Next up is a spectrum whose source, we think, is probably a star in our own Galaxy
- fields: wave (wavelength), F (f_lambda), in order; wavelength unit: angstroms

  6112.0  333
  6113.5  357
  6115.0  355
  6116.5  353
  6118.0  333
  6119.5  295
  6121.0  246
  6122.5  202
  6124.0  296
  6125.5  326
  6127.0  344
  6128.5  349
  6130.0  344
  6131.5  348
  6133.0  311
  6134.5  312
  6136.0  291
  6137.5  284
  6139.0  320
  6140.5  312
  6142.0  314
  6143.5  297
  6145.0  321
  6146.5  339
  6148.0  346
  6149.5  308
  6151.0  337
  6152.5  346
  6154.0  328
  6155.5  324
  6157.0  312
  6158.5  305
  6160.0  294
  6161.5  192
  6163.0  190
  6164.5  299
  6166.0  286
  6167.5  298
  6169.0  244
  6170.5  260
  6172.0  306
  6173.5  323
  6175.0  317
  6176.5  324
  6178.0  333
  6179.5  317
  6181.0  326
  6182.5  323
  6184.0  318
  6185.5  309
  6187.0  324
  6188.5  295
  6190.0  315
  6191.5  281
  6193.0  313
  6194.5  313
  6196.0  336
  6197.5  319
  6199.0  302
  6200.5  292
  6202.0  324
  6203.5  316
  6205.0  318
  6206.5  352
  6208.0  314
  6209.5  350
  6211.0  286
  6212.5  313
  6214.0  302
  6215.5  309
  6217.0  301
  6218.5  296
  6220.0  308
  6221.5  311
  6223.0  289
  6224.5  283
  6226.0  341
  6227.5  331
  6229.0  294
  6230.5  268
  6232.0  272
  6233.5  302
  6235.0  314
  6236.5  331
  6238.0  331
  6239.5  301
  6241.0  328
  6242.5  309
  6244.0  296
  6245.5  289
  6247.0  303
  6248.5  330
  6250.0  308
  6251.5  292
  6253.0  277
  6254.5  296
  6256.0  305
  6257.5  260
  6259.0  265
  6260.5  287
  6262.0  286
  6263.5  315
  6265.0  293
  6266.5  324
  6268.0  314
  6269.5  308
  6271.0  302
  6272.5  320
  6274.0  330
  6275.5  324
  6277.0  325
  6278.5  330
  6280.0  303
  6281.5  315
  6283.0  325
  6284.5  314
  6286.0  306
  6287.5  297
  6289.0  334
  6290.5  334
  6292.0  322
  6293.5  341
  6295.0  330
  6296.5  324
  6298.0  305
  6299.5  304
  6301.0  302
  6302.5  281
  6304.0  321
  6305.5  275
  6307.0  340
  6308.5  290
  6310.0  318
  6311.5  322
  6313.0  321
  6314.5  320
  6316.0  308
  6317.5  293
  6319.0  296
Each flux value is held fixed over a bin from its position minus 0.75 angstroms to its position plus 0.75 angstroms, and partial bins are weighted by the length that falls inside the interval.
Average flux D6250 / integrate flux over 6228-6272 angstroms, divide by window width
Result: 300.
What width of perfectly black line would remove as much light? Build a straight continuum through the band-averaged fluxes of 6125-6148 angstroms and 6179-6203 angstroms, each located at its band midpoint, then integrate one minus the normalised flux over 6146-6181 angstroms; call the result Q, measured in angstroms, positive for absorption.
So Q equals 1.7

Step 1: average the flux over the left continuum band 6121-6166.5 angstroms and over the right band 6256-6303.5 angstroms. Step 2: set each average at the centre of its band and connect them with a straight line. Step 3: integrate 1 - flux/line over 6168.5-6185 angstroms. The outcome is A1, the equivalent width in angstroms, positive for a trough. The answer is -0.2 angstroms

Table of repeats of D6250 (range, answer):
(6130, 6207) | 308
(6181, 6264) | 306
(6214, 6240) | 305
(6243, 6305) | 308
